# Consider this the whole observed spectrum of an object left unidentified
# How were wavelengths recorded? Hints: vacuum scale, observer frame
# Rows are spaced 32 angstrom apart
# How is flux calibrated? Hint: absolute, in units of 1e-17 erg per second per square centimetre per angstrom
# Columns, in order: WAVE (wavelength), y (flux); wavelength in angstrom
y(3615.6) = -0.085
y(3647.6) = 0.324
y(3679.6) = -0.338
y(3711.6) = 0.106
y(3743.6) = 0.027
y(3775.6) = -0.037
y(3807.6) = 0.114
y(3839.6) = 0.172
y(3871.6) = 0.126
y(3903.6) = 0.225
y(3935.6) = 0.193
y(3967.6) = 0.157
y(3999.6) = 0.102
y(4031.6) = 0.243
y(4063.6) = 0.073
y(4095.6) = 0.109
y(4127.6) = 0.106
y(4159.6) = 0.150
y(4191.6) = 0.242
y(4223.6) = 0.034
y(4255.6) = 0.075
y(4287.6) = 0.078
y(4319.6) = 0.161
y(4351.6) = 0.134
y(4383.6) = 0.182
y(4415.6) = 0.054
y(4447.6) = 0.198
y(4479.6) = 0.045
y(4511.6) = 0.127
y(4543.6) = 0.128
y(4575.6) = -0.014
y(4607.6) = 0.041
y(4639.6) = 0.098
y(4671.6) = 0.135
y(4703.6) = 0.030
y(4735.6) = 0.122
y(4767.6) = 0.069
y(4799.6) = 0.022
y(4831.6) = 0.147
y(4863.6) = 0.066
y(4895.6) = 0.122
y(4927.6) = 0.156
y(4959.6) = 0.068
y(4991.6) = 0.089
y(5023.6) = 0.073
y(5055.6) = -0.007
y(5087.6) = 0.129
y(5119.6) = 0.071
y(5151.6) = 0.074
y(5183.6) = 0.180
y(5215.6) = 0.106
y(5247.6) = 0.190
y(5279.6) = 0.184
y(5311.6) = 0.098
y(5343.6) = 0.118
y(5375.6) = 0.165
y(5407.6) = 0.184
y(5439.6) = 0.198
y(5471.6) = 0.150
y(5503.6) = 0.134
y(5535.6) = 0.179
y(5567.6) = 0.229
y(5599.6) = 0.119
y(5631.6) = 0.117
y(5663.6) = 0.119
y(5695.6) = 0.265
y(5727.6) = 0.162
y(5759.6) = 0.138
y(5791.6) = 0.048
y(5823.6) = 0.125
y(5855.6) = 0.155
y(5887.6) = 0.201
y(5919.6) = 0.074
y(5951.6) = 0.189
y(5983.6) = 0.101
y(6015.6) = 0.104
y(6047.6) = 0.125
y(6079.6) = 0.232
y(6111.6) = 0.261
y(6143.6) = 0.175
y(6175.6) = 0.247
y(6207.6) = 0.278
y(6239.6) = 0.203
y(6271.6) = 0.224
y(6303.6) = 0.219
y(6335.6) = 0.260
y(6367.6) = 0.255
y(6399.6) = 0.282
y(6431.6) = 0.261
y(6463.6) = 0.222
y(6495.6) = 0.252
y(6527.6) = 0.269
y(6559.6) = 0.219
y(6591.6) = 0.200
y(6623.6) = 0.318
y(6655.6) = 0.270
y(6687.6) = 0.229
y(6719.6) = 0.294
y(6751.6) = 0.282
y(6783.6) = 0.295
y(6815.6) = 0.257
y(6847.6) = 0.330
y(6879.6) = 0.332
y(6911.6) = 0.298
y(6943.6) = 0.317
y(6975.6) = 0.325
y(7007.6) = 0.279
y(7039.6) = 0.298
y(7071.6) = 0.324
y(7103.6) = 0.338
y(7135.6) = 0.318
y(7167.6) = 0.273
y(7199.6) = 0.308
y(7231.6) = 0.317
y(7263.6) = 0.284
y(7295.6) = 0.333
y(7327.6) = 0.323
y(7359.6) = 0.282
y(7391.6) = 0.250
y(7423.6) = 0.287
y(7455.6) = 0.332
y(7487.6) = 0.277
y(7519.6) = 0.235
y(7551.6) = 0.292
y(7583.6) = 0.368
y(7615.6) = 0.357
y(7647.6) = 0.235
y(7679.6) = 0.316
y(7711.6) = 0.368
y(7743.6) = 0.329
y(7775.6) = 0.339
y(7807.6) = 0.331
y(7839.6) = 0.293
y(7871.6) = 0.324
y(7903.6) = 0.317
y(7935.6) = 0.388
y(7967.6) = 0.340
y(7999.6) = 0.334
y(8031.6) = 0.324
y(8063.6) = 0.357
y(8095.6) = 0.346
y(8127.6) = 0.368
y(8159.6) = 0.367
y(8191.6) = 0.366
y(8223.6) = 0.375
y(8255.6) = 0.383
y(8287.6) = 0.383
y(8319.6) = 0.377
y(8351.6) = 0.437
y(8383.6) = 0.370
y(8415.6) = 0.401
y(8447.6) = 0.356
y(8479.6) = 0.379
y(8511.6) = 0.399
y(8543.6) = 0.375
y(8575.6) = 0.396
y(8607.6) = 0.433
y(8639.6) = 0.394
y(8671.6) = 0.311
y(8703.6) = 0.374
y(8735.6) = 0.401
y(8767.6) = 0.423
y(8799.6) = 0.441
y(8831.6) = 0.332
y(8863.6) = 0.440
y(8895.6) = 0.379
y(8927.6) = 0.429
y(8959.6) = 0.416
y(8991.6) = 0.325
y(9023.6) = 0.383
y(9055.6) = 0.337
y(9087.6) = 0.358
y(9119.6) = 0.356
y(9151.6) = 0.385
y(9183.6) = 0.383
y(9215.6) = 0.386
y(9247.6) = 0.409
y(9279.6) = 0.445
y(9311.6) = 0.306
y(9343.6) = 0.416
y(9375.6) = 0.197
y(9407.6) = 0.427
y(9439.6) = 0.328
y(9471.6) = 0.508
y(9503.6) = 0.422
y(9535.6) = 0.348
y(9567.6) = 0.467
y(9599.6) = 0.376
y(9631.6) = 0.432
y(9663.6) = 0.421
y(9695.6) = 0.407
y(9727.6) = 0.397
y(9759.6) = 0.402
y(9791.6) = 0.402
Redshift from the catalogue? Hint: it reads 0.53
